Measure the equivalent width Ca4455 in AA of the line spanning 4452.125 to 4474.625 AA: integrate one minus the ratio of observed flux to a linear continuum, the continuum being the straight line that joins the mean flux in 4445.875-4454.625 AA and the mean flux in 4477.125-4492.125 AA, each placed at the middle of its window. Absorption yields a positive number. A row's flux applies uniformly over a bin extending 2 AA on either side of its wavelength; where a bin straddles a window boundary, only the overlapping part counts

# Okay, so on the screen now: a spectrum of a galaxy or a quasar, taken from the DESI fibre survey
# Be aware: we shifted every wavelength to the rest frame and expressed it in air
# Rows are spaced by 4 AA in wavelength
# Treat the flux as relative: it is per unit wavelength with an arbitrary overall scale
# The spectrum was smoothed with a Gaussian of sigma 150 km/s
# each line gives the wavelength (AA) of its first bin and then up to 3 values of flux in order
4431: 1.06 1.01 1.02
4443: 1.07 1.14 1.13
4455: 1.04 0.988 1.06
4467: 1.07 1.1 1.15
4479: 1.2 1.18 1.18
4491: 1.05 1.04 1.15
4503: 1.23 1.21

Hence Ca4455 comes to 1.41 AA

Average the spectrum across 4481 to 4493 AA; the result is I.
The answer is 1.14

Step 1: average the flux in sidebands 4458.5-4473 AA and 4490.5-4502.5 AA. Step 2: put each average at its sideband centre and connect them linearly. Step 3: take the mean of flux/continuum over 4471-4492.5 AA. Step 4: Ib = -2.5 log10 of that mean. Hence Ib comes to -0.065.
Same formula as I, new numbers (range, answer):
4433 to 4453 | 1.07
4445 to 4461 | 1.07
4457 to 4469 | 1.04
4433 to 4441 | 1.02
